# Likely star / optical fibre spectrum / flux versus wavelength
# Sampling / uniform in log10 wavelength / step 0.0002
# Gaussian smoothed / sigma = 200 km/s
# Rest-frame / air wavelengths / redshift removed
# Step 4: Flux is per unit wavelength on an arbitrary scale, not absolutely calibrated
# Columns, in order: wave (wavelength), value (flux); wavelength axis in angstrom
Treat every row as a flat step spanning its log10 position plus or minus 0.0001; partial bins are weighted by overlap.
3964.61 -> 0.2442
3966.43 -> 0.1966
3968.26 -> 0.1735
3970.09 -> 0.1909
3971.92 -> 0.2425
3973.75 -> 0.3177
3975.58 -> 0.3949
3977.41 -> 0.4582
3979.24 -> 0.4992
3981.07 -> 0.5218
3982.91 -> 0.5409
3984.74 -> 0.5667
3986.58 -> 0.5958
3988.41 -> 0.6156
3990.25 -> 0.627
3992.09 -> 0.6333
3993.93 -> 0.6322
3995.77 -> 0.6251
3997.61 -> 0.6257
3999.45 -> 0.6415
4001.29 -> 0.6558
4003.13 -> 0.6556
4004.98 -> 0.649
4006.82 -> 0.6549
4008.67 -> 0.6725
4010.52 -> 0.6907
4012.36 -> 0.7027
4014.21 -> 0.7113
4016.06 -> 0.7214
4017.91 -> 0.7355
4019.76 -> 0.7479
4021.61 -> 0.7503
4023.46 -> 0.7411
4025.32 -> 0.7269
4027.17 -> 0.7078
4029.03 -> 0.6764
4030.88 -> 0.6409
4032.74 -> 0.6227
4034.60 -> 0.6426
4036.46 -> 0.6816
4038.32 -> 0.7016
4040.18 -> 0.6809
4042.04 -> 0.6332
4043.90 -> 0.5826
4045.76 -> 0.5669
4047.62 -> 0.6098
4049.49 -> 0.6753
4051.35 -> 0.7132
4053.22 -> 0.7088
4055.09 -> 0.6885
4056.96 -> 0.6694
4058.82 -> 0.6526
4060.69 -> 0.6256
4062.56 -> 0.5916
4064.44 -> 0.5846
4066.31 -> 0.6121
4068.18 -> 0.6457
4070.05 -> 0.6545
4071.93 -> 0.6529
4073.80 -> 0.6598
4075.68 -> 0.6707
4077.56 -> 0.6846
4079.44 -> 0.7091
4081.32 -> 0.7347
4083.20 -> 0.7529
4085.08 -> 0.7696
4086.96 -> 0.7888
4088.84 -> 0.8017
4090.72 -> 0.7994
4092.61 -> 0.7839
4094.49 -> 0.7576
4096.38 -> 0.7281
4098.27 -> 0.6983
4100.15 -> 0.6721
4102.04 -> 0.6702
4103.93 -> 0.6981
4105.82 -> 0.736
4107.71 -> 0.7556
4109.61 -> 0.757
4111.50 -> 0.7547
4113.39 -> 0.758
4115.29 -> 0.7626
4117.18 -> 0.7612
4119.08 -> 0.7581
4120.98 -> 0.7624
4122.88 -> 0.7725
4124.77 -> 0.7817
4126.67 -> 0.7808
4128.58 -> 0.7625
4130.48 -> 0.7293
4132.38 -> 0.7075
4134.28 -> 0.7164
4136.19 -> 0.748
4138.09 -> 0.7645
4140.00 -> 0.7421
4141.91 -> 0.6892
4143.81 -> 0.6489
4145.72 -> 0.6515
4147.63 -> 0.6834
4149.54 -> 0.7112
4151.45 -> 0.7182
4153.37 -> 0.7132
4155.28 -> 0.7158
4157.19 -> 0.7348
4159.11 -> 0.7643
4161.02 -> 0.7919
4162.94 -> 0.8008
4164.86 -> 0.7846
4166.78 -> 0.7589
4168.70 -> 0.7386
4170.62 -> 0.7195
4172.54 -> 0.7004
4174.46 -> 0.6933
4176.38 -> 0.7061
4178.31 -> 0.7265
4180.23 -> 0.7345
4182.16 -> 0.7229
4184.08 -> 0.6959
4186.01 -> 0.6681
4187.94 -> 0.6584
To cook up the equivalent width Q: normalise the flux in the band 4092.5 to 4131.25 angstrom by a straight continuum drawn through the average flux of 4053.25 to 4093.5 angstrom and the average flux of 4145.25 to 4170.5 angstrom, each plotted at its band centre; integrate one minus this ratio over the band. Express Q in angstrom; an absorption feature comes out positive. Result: -1.7 angstrom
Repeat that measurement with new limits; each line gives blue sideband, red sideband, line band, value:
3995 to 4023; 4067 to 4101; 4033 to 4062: 2.0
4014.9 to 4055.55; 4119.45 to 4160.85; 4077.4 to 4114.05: -1.7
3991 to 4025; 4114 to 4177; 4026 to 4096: 2.2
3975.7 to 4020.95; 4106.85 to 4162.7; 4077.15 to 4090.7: -1.1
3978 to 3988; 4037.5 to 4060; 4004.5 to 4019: -2.4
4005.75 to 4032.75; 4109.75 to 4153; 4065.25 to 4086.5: 0.9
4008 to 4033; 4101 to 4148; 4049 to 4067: 1.6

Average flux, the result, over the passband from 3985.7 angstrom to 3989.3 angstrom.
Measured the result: 0.607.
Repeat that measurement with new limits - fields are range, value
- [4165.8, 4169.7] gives 0.748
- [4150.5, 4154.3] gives 0.714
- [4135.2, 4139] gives 0.756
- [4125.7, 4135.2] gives 0.739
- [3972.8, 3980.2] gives 0.418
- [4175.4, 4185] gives 0.717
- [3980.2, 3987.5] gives 0.557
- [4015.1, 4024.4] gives 0.739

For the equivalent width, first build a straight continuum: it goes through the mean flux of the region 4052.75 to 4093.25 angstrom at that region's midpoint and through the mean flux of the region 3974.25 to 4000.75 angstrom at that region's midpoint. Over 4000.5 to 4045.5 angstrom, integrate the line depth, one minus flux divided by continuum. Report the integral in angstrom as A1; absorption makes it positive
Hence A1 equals -4.6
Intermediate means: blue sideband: 0.567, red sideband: 0.692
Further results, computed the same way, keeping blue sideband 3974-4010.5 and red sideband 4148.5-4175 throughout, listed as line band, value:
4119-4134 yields -1.0 angstrom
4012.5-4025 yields -2.4 angstrom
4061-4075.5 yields 0.6 angstrom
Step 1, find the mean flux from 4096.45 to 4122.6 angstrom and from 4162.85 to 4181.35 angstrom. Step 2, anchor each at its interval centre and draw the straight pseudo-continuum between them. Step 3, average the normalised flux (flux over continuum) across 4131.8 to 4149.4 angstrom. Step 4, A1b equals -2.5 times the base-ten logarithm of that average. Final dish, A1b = 0.04 mag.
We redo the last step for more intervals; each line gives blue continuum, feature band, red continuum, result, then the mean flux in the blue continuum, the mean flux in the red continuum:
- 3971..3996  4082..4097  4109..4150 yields -0.15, 0.517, 0.737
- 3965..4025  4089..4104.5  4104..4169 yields -0.06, 0.568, 0.741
